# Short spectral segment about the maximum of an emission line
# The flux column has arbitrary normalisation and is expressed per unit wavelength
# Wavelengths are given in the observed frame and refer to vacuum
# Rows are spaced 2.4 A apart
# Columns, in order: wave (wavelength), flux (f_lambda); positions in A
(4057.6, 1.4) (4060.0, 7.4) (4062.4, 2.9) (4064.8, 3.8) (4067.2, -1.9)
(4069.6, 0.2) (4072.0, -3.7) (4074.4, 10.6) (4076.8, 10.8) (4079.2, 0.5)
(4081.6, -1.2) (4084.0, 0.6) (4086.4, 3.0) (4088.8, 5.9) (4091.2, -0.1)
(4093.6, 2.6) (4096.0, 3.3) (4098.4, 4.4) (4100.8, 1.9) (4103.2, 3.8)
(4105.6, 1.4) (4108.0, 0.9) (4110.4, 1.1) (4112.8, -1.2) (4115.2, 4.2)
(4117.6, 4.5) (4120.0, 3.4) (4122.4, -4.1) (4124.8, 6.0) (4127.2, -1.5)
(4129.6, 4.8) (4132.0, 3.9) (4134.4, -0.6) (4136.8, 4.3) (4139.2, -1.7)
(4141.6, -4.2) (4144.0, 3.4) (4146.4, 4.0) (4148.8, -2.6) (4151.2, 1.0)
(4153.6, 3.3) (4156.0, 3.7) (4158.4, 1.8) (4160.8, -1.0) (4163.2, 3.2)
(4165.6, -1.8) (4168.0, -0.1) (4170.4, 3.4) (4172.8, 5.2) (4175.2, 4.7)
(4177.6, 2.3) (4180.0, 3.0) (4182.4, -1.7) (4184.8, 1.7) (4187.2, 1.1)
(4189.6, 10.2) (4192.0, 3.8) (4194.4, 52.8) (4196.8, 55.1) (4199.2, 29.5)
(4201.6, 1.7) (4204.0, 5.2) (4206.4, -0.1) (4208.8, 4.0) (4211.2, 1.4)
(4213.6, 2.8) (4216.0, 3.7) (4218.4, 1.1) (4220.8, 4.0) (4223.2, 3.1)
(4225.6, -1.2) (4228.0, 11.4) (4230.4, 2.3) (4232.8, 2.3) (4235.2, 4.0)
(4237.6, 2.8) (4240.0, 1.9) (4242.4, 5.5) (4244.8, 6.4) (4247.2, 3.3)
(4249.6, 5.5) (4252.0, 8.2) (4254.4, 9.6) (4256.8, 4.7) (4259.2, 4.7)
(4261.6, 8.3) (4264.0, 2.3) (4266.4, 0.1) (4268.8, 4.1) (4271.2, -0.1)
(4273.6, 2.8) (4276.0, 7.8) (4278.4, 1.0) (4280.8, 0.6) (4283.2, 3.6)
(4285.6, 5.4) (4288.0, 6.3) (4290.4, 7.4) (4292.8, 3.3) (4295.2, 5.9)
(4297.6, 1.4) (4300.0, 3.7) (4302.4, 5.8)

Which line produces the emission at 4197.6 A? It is [O II]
